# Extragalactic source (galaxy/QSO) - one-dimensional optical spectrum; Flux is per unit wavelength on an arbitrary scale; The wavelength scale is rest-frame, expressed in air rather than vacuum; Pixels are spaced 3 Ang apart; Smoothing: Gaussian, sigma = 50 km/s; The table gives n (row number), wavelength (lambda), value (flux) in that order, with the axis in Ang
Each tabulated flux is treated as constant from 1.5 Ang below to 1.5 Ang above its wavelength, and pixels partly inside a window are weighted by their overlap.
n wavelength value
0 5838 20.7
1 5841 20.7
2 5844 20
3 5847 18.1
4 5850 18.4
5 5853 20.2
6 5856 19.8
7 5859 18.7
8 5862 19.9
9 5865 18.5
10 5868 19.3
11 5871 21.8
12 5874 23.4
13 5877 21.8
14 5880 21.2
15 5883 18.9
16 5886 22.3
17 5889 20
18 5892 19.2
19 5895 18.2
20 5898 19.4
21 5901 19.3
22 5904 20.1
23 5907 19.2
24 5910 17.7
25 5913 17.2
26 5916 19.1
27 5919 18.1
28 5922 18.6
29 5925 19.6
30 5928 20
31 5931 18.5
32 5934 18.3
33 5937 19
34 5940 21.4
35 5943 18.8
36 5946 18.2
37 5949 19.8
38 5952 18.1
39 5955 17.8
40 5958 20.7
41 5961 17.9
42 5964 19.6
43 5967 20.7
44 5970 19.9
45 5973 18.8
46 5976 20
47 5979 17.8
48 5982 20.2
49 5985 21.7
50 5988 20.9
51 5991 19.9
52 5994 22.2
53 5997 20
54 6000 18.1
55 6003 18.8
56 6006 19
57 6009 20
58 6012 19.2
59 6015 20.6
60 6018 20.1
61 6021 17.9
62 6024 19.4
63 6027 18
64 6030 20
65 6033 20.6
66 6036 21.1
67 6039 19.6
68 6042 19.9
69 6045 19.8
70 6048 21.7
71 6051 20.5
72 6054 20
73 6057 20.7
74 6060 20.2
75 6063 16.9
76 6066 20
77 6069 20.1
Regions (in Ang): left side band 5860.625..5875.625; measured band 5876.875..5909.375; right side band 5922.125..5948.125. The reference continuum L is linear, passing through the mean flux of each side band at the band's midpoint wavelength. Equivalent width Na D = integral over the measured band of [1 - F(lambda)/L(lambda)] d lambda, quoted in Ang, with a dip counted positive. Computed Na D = 0.4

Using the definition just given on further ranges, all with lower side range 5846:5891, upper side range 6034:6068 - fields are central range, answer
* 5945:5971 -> 1.18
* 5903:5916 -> 1.02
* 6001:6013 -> 0.52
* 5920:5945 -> 1.11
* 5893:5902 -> 0.53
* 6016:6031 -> 0.72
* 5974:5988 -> 0.07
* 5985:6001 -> -0.27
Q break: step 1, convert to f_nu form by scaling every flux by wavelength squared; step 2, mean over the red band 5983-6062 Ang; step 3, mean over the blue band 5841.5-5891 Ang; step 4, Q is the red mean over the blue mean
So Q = 1.05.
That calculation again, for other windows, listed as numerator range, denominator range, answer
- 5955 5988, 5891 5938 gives 1.07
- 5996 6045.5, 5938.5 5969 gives 1.03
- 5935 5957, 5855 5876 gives 0.97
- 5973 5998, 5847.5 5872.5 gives 1.08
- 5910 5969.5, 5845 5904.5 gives 0.98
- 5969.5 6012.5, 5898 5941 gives 1.07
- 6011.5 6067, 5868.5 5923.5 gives 1.05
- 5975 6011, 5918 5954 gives 1.06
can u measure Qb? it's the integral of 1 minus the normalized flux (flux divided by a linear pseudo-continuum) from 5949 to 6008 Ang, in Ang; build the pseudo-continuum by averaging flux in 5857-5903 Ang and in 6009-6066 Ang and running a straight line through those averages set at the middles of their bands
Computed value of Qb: 0.97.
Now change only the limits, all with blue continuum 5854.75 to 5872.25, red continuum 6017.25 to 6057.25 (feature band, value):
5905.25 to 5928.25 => 1.27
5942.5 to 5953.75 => 0.61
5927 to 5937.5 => 0.45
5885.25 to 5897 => -0.04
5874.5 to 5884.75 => -0.67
